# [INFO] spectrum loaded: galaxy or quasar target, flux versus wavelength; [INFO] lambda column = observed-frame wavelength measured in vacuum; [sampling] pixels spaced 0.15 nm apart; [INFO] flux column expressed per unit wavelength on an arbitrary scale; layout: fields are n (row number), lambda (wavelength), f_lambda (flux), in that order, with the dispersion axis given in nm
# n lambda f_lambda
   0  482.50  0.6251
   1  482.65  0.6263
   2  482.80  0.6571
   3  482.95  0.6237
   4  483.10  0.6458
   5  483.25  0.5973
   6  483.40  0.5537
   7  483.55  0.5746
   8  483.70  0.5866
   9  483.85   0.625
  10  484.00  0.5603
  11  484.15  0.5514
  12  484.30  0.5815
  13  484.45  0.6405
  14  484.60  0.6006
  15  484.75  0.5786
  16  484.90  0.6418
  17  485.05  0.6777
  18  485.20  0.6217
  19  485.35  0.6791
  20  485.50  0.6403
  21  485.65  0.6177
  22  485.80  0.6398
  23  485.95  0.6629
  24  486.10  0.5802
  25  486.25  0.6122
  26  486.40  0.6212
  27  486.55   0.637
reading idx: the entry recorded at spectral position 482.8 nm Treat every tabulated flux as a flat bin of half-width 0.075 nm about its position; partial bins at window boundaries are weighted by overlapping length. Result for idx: 0.6571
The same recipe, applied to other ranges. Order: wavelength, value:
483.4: 0.5537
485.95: 0.6629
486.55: 0.637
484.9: 0.6418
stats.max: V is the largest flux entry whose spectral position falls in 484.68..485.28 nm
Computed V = 0.6777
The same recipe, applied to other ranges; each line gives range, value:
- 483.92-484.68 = 0.6405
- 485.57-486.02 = 0.6629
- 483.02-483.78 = 0.6458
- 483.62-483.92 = 0.625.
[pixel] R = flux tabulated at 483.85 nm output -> 0.625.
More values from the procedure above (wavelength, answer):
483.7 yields 0.5866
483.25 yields 0.5973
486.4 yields 0.6212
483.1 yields 0.6458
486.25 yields 0.6122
